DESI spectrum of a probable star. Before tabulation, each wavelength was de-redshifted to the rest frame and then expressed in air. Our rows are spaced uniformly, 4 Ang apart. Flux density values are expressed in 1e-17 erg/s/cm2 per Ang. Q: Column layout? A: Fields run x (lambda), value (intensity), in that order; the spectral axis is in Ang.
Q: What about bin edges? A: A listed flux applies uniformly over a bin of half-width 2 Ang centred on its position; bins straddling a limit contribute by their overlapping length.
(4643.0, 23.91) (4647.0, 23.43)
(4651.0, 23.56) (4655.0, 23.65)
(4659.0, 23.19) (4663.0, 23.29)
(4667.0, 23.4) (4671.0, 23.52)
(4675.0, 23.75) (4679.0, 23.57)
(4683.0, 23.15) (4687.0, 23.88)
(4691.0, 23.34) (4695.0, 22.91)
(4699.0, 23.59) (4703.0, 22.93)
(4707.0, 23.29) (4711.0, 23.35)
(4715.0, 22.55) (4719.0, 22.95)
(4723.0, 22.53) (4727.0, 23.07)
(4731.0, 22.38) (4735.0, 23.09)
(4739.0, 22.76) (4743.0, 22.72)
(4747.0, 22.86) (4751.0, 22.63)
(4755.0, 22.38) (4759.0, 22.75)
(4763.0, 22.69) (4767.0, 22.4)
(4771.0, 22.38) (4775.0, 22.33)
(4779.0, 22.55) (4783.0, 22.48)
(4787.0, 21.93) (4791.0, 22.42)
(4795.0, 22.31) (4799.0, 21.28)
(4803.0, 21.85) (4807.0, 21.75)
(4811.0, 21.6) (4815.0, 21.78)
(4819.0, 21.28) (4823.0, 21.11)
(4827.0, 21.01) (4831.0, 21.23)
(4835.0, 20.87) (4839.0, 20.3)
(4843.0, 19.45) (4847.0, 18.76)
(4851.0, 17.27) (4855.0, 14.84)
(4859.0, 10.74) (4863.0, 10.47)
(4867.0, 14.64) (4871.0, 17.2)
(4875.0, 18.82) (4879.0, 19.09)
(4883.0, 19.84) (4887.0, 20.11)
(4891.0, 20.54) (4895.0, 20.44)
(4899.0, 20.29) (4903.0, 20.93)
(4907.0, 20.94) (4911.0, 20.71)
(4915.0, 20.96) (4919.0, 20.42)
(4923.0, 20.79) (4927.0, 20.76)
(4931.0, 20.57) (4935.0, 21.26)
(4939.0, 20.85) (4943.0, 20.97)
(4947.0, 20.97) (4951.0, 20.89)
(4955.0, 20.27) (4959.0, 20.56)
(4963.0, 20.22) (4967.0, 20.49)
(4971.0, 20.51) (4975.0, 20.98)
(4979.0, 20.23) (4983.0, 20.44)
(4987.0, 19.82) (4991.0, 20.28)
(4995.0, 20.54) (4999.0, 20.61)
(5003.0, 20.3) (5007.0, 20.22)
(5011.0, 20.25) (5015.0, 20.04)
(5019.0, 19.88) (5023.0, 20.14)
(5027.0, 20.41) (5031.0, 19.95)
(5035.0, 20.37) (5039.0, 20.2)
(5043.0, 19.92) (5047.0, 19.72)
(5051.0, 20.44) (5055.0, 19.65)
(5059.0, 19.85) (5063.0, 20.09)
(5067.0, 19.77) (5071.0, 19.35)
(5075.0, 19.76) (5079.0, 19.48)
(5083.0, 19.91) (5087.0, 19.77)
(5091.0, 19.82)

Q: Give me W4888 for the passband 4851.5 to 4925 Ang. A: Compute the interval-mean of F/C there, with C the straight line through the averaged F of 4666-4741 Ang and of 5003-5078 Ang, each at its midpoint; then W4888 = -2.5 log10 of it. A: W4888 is 0.16 mag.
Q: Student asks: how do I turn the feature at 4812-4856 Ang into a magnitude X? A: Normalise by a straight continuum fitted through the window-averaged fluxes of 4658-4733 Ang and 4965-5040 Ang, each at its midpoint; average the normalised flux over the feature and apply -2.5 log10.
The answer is 0.10 mag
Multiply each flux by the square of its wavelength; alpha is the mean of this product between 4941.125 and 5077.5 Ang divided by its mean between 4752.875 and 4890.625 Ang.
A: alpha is 1.09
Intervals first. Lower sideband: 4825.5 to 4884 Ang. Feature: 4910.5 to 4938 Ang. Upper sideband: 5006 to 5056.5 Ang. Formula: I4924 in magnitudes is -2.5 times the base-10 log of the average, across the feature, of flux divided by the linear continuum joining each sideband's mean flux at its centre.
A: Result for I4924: -0.12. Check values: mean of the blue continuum 17.6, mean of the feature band 20.8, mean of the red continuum 20.1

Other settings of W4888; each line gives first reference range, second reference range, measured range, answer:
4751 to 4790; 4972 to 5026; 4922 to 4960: 0.002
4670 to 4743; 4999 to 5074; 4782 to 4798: 0.007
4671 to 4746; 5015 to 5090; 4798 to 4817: 0.026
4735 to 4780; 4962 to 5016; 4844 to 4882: 0.327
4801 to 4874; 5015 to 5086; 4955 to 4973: -0.055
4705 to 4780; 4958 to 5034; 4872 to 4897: 0.088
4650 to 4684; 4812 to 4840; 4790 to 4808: -0.019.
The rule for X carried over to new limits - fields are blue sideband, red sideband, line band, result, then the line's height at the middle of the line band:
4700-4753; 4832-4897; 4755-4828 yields -0.080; 20.5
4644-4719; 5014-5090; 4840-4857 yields 0.224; 21.8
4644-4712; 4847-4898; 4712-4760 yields -0.059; 21.5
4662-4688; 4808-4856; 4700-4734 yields -0.015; 22.6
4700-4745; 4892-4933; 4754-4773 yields -0.005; 22.4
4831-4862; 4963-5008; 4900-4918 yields -0.112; 18.8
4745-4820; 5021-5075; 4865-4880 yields 0.232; 21.5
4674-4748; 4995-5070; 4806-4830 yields 0.035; 22.1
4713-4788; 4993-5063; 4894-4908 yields 0.033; 21.3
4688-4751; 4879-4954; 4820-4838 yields 0.033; 21.7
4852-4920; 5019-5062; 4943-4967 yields -0.085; 19.1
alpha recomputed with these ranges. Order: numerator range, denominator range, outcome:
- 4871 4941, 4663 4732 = 0.96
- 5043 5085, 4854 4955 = 1.10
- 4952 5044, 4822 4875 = 1.23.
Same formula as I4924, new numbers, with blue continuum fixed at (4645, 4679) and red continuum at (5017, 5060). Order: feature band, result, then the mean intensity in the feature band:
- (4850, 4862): 0.50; 13.7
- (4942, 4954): 0.00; 20.9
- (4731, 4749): 0.00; 22.8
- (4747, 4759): 0.00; 22.6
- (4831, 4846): 0.08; 20.2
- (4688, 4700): -0.01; 23.3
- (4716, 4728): 0.01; 22.8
